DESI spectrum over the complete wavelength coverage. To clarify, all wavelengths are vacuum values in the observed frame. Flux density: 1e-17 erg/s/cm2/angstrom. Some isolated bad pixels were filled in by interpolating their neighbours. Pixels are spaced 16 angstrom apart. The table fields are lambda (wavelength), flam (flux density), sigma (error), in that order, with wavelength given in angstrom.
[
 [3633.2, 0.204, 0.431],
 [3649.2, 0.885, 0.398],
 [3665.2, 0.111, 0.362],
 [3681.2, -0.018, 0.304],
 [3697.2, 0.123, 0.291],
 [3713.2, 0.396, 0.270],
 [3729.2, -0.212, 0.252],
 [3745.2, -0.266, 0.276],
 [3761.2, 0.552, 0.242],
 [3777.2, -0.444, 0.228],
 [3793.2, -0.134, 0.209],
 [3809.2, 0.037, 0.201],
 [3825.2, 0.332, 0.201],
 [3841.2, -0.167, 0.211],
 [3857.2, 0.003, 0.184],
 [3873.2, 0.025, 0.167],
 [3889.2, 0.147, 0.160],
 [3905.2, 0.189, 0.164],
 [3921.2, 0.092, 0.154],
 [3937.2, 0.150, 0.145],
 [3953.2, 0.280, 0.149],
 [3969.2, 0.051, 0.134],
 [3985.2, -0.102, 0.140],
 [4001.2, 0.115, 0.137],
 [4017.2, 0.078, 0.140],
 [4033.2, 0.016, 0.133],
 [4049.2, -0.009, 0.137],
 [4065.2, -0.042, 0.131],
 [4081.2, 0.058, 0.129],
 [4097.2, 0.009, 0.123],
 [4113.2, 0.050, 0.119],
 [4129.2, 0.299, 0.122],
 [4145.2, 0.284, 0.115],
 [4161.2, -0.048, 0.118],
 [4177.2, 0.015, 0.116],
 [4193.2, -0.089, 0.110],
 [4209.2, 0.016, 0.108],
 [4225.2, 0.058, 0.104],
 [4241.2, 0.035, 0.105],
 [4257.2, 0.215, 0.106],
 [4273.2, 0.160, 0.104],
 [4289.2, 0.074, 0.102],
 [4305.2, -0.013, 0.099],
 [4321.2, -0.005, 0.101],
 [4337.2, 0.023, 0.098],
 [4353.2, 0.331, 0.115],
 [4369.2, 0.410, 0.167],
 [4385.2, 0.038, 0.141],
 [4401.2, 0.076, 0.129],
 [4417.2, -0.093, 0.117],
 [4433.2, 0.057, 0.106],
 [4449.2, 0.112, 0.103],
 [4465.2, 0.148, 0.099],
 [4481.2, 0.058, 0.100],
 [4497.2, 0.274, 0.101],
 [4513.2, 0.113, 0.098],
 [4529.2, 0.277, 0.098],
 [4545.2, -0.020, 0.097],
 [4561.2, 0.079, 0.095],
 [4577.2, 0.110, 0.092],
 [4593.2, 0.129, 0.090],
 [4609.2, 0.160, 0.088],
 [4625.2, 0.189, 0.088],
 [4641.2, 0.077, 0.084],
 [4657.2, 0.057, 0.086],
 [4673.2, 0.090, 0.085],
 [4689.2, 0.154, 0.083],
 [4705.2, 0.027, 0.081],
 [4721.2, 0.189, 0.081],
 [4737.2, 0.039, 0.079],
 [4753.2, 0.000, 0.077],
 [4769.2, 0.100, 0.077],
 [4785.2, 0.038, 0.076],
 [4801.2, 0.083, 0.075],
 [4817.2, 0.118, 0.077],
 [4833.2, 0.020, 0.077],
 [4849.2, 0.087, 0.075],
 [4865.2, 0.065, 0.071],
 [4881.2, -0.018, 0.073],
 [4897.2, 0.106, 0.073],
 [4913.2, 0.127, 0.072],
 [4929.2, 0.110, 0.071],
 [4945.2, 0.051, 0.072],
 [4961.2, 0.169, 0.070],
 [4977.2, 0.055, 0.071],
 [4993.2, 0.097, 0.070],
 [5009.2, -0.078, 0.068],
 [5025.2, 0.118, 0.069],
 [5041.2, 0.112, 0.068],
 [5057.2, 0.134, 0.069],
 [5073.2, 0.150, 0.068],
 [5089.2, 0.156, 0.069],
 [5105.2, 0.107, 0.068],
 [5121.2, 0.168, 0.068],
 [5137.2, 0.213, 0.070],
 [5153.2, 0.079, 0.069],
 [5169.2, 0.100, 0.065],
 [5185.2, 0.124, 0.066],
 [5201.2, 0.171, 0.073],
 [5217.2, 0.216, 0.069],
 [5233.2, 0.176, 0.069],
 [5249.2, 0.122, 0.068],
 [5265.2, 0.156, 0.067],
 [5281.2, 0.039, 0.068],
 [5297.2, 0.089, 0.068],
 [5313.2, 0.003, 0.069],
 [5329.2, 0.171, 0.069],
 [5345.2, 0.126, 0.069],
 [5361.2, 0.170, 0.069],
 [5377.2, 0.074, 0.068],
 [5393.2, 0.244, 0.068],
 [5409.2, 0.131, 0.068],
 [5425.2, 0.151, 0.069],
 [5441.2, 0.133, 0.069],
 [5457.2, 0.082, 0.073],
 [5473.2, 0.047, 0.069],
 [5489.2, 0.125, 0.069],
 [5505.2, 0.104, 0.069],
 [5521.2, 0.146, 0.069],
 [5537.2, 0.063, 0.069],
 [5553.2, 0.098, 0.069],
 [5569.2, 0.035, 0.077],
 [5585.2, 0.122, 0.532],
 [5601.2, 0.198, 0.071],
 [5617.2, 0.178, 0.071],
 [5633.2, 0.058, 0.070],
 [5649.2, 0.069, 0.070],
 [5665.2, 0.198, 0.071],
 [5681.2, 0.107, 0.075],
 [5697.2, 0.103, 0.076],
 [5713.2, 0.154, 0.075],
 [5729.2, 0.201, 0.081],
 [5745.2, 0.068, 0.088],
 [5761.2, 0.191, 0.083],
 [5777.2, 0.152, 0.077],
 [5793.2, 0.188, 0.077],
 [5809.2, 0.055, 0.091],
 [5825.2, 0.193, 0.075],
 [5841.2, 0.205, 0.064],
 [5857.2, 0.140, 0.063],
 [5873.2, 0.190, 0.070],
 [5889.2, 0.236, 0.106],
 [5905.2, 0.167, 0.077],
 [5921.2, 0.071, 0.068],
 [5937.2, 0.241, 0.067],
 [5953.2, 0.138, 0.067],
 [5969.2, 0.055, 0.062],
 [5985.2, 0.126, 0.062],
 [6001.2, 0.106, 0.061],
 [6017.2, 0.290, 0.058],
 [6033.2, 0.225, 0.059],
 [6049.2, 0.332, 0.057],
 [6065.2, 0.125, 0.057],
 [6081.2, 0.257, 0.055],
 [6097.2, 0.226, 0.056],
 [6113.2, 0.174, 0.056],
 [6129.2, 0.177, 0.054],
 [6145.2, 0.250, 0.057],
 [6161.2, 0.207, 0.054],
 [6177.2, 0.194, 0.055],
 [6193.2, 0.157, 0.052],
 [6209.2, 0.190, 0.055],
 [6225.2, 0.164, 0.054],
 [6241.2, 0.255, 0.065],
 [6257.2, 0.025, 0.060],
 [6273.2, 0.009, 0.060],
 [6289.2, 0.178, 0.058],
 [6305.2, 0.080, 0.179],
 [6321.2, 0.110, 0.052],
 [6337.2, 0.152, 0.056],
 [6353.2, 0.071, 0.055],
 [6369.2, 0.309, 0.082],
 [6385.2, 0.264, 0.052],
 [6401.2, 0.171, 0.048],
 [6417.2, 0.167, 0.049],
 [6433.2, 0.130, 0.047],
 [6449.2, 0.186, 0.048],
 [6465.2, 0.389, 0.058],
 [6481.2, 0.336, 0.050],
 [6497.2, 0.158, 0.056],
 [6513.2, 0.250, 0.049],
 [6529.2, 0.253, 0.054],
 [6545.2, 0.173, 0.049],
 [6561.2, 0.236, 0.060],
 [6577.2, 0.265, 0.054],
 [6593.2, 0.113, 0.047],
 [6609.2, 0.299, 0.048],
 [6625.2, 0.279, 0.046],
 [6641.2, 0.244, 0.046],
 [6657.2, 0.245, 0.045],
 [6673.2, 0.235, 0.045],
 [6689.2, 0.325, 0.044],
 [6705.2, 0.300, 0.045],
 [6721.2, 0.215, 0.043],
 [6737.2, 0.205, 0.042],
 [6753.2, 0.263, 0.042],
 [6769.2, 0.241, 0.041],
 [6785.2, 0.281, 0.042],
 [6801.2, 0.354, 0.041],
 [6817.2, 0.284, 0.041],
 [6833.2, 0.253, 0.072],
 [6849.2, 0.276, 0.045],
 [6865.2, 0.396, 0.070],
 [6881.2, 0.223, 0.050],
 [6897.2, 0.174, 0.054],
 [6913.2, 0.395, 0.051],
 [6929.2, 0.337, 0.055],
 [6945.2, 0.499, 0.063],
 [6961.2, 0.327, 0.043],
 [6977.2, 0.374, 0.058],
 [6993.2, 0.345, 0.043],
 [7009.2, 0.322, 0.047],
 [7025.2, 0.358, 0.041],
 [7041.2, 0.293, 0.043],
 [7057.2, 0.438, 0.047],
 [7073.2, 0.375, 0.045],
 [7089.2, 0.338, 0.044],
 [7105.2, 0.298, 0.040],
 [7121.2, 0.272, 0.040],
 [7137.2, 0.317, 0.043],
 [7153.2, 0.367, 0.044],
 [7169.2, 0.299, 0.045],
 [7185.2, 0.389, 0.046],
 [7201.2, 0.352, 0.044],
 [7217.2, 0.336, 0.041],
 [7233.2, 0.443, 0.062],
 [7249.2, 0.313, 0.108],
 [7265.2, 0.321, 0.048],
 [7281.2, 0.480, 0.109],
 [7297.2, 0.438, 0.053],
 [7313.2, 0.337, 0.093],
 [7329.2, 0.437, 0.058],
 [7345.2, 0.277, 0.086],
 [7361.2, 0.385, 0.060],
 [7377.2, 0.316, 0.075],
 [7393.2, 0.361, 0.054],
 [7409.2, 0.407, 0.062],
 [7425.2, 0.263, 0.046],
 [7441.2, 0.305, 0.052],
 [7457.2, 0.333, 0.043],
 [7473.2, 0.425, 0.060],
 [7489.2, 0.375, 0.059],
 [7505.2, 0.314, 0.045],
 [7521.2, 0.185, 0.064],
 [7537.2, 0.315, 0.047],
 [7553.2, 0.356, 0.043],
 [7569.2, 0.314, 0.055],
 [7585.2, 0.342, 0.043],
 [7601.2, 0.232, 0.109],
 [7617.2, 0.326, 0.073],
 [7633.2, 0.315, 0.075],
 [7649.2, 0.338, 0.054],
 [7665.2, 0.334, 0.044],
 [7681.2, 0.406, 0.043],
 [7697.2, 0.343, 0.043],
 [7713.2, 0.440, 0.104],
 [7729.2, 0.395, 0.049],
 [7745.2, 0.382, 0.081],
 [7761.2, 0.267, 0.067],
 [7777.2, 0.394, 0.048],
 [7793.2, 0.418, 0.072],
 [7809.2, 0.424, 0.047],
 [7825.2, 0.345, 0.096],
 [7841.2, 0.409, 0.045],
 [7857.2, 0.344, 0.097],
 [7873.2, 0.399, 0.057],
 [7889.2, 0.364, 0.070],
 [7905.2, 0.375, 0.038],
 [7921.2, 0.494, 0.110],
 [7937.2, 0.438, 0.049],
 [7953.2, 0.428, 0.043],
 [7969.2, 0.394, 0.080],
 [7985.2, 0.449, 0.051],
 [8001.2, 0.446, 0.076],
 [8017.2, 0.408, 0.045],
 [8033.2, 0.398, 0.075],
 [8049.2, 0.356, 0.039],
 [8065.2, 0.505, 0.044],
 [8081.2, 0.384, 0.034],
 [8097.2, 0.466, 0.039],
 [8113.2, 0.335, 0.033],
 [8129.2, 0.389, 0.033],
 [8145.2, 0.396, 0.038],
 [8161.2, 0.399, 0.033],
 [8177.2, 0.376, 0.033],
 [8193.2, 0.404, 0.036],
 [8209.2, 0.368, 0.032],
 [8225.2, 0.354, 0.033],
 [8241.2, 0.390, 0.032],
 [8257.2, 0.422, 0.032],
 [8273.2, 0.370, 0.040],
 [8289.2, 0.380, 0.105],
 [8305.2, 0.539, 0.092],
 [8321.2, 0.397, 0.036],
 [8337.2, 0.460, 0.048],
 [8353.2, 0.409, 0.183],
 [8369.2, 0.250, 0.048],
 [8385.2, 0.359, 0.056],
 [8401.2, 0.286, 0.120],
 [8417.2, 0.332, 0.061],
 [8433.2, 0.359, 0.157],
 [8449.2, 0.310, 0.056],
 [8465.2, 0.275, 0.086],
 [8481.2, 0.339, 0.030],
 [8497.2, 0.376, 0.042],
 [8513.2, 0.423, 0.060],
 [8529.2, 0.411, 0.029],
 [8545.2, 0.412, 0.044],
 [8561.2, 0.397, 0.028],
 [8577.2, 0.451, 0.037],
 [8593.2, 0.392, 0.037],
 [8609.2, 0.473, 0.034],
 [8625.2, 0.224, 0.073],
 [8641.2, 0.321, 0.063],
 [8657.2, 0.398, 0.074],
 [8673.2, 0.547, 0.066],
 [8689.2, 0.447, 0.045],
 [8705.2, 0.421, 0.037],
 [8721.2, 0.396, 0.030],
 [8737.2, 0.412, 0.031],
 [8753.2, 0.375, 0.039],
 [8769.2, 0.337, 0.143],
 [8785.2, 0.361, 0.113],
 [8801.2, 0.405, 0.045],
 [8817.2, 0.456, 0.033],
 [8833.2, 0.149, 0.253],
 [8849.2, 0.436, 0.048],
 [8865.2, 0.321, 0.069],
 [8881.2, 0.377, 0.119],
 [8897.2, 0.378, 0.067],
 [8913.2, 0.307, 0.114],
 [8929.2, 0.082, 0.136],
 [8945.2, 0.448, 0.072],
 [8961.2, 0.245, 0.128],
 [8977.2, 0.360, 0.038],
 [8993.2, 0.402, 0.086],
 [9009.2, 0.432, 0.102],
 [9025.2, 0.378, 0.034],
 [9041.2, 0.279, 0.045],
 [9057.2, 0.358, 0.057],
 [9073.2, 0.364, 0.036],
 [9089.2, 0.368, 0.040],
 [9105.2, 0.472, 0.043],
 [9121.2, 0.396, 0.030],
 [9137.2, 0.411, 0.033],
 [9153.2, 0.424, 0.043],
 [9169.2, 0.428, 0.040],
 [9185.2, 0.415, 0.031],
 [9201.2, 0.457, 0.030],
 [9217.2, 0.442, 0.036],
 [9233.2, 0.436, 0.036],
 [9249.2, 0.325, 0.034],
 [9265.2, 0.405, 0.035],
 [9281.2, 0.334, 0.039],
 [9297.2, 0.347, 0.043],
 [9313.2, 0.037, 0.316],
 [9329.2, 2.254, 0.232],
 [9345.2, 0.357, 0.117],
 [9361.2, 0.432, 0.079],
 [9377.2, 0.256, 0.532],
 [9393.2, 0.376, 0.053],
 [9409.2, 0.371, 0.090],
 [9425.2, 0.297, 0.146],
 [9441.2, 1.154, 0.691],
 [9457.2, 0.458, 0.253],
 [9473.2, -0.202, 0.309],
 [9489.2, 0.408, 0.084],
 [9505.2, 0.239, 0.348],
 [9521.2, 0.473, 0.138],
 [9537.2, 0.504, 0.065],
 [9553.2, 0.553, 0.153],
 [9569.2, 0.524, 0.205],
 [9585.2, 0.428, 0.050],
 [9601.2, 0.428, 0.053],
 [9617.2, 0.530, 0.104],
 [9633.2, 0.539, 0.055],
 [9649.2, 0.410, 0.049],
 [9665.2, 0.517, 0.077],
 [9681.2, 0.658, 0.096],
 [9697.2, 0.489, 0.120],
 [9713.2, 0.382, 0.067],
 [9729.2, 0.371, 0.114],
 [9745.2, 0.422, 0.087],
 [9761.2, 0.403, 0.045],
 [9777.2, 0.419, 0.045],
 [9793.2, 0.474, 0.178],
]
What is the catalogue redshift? 0.74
